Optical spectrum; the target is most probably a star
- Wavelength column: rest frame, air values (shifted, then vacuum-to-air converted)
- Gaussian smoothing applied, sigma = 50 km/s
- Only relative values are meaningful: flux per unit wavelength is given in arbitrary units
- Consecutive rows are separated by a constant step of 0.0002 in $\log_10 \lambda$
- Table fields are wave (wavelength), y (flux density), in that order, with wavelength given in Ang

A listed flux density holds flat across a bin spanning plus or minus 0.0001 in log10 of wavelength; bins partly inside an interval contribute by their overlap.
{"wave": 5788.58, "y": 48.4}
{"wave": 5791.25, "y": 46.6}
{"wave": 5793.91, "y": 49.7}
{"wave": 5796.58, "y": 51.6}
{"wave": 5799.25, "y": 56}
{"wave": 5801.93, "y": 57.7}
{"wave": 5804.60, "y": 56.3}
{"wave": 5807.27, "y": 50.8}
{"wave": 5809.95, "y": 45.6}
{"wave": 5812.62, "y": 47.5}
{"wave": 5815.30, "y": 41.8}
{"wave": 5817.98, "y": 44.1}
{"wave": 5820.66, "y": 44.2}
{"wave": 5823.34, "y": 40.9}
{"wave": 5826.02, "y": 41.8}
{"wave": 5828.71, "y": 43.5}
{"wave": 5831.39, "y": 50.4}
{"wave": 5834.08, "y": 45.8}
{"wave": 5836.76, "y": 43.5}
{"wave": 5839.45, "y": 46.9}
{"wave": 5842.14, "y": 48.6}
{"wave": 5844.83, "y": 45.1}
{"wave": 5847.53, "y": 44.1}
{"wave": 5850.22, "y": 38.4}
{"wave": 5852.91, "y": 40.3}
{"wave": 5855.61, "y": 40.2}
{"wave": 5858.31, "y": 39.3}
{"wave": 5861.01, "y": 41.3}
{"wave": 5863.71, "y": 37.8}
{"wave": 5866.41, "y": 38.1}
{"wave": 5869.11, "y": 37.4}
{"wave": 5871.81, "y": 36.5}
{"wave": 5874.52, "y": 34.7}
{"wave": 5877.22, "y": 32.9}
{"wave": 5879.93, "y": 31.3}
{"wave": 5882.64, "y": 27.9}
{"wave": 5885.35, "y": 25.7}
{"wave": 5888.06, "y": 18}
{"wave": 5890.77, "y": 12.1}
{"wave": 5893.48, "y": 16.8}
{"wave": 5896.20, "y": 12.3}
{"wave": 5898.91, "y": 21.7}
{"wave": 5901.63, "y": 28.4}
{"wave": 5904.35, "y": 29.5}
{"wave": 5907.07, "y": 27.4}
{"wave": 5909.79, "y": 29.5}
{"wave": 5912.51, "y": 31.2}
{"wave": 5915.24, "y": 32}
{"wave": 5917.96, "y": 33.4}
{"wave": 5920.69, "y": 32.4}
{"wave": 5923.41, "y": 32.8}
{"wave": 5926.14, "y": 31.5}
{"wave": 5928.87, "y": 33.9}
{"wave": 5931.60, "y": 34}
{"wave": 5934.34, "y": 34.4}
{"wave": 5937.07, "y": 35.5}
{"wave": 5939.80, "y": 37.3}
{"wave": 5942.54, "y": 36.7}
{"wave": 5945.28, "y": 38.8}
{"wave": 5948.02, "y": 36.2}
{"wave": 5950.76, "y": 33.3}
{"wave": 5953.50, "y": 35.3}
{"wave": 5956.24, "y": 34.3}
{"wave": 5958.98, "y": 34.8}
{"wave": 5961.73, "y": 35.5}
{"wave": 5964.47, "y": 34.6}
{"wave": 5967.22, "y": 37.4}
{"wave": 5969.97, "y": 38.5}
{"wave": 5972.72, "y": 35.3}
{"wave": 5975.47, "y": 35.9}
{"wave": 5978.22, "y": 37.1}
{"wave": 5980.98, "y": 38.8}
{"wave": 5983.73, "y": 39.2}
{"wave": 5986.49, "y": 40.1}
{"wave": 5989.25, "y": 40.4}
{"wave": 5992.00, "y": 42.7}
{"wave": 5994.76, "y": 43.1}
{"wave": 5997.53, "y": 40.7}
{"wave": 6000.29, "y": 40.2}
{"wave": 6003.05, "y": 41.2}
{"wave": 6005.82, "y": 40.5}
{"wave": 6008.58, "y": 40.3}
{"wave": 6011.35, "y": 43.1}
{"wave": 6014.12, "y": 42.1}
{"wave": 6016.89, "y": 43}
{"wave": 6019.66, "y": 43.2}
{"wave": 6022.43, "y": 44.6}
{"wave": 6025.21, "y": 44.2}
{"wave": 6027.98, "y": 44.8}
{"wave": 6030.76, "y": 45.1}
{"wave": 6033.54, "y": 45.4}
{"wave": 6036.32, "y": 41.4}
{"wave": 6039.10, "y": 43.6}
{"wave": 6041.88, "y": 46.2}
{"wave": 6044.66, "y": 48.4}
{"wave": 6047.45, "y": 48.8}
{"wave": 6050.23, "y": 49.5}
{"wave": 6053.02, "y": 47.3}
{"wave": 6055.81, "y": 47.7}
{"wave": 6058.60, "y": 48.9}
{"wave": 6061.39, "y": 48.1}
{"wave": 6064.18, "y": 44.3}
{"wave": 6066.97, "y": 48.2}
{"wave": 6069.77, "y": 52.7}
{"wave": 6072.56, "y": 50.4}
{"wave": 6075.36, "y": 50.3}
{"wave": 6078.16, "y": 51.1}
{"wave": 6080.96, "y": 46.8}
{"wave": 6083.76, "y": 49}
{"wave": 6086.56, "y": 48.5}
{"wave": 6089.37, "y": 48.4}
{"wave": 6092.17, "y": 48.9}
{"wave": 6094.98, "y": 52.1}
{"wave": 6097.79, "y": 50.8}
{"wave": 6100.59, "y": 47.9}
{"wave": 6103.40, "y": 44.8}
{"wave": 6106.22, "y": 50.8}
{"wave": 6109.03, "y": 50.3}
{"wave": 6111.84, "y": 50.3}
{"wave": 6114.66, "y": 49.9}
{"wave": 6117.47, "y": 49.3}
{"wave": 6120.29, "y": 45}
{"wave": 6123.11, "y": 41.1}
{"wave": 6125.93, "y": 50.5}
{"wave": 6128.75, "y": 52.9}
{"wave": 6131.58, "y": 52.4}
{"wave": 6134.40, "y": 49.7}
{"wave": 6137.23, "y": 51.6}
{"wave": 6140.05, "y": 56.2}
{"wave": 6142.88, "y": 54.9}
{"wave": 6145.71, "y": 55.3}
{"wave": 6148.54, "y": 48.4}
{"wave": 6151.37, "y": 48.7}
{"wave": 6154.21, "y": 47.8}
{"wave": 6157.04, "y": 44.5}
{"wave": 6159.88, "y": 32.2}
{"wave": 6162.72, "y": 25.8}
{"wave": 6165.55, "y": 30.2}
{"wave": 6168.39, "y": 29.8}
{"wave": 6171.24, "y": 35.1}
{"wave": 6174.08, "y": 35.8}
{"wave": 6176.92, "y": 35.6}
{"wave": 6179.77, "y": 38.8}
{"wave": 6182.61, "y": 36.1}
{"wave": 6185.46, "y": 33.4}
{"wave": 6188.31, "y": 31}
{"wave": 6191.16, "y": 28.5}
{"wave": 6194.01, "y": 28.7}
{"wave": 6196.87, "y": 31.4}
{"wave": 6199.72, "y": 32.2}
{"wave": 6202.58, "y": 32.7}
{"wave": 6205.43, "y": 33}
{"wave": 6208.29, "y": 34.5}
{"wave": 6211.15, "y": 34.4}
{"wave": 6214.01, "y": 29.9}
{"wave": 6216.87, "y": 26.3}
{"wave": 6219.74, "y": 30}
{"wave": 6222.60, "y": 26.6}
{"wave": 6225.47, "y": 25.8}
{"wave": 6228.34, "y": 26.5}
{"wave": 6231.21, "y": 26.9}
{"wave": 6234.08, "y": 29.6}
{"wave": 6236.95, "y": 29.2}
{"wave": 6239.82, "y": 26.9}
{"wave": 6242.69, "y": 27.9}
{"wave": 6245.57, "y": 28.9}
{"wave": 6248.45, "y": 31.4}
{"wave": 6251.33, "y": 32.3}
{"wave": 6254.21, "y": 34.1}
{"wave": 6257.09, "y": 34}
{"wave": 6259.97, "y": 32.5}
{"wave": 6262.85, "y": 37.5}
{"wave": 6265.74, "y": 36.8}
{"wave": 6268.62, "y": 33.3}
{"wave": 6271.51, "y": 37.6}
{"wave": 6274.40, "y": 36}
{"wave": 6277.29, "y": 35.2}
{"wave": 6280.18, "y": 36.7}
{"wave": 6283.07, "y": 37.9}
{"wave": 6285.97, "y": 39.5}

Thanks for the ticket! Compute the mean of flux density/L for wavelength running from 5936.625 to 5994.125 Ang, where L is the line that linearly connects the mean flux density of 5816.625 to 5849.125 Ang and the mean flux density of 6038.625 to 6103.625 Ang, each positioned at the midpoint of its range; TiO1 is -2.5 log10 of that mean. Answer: 0.25 mag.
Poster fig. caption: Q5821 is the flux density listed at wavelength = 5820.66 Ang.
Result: 44.2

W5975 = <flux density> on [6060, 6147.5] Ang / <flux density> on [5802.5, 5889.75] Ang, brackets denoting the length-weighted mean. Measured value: 1.2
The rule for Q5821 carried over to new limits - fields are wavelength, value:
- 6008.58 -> 40.3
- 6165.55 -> 30.2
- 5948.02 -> 36.2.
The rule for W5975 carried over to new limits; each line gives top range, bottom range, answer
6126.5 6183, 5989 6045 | 1.01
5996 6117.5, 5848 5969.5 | 1.44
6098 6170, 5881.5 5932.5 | 1.73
